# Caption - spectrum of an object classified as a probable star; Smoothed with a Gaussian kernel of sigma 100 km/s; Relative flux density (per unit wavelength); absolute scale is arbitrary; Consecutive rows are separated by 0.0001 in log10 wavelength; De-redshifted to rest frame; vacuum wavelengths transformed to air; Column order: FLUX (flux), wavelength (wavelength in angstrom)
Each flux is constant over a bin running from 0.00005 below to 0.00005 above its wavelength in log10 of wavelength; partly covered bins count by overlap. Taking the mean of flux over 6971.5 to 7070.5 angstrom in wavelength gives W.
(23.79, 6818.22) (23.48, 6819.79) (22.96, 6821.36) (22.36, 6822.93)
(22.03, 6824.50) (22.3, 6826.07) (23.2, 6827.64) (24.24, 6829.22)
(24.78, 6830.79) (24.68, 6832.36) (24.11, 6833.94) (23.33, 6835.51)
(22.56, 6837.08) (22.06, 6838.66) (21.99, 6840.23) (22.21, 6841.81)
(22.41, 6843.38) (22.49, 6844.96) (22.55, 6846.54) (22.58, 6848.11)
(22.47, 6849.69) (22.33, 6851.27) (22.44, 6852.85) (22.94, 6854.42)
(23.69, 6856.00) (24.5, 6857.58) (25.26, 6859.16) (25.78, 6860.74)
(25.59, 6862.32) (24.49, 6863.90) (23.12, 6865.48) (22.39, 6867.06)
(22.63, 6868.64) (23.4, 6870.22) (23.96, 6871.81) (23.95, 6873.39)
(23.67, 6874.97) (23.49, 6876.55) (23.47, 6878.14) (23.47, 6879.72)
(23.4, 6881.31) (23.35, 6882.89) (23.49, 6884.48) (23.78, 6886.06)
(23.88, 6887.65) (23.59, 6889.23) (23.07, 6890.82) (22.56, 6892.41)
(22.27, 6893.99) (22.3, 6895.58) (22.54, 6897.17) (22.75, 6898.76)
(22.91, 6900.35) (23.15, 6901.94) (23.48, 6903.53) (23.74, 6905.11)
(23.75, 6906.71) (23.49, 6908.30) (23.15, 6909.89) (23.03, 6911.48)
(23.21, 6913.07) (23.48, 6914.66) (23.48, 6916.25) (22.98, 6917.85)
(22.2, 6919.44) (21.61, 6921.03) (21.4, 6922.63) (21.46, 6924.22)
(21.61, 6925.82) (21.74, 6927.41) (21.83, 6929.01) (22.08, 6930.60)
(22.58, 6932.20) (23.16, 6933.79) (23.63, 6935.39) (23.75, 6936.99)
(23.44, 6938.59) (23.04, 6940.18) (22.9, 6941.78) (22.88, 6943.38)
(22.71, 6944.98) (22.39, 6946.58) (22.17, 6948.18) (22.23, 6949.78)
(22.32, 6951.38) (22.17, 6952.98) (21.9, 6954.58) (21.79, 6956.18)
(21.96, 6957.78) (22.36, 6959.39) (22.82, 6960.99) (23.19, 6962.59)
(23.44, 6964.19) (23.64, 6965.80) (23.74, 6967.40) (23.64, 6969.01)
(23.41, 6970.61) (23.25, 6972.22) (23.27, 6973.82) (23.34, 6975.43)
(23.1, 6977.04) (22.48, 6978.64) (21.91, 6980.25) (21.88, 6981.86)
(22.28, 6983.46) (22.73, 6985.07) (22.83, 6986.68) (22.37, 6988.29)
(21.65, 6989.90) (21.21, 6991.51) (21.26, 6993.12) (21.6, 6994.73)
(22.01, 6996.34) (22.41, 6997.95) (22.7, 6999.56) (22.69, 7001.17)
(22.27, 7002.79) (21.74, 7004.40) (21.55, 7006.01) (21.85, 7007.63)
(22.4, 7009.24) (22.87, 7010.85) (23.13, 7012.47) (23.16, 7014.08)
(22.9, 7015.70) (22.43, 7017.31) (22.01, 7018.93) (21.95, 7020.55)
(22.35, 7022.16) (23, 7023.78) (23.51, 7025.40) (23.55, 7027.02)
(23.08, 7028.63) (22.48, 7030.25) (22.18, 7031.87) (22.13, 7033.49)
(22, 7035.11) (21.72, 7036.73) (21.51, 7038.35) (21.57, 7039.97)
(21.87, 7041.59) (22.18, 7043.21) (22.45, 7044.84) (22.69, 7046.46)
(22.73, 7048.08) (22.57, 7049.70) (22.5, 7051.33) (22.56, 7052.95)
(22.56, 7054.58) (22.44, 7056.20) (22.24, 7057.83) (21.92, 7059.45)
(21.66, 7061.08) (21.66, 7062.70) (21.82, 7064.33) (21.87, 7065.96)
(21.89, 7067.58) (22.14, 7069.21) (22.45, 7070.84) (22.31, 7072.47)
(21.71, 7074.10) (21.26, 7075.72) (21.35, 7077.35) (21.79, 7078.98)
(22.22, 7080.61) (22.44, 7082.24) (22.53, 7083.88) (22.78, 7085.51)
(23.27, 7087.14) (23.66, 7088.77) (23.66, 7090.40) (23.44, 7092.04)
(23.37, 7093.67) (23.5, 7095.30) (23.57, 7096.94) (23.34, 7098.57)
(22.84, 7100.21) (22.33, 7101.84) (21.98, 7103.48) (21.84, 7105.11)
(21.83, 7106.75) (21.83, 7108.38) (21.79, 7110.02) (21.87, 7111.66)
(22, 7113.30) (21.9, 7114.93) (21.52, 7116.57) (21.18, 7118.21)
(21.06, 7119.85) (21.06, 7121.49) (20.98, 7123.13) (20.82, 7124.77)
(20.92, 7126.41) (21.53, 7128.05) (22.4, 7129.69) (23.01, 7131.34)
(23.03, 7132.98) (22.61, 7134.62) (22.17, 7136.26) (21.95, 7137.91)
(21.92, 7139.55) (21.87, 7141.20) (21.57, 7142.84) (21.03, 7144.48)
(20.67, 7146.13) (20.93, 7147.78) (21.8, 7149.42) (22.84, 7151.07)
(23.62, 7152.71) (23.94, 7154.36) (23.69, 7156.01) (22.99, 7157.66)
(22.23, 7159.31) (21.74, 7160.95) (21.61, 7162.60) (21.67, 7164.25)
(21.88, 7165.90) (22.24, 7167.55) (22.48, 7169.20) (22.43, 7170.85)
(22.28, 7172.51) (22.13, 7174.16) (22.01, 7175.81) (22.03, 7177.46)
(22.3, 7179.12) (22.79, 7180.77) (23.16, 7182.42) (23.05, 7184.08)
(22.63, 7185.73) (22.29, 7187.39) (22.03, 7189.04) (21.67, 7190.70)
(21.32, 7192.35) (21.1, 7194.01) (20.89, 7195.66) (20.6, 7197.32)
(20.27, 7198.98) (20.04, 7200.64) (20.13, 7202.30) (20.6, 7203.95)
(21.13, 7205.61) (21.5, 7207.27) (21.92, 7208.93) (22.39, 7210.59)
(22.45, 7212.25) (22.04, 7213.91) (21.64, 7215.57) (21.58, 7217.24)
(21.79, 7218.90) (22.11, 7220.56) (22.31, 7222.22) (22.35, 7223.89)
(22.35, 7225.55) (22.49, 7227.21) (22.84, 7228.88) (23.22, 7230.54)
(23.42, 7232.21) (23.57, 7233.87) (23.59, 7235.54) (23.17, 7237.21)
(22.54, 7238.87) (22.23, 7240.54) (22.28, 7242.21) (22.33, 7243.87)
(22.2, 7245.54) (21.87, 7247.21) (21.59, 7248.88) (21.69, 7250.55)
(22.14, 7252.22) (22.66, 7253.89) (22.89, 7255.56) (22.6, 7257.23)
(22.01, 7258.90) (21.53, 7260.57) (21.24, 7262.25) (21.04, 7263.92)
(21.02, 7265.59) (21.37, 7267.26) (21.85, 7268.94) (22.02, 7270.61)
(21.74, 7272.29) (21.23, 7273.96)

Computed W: 22.3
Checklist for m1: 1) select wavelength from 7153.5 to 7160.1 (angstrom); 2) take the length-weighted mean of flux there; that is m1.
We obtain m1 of 23.2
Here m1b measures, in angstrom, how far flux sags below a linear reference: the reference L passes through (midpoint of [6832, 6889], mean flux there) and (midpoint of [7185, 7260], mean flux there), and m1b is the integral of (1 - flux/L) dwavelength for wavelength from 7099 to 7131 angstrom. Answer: 1.0 angstrom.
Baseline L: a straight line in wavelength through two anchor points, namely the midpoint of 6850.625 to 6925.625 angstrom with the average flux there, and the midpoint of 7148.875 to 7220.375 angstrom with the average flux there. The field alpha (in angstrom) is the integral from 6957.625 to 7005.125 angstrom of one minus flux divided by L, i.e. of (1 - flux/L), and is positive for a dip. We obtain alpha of 0.6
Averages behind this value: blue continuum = 23.3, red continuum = 22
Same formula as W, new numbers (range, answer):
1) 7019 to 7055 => 22.4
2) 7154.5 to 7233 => 22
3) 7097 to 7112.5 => 22.3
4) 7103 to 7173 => 22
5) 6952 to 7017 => 22.5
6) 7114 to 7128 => 21.2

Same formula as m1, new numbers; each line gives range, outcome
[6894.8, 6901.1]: 22.6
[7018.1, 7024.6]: 22.3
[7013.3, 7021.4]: 22.5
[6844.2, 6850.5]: 22.5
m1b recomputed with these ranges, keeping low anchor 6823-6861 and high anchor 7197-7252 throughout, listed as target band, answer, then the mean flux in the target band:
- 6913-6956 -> 0.70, 22.5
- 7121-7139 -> 0.34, 21.9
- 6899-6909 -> -0.18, 23.4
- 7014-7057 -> 0.28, 22.4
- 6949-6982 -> 0.02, 22.8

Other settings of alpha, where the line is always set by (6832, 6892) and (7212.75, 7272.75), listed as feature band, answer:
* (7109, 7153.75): 1.5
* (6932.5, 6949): 0.1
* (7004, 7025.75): 0.4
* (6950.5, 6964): 0.4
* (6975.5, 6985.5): 0.2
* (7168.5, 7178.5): 0.1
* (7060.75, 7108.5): 0.5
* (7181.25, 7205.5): 1.0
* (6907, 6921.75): 0.1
